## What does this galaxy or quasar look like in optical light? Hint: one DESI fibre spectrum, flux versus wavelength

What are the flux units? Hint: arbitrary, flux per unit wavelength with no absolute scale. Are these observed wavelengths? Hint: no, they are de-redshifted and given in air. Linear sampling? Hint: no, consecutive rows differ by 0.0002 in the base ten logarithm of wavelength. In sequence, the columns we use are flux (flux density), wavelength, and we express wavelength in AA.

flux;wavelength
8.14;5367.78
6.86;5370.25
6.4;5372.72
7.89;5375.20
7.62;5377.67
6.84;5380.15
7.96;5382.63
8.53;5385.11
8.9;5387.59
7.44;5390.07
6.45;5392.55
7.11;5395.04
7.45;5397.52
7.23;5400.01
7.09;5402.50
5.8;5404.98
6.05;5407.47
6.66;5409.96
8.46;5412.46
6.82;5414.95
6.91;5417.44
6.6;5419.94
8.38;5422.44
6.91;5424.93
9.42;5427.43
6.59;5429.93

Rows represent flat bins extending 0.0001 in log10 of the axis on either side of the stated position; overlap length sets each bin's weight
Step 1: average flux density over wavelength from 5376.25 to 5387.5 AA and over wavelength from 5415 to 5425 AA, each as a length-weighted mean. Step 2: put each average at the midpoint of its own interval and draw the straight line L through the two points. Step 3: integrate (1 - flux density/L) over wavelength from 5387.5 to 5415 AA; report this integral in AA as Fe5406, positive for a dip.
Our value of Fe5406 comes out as 1.69 AA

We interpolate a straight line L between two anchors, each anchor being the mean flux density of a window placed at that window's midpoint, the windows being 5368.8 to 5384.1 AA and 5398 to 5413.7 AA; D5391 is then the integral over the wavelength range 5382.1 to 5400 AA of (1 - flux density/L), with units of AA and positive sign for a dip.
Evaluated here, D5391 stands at -1.4 AA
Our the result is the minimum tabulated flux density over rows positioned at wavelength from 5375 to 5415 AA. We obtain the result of 5.8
